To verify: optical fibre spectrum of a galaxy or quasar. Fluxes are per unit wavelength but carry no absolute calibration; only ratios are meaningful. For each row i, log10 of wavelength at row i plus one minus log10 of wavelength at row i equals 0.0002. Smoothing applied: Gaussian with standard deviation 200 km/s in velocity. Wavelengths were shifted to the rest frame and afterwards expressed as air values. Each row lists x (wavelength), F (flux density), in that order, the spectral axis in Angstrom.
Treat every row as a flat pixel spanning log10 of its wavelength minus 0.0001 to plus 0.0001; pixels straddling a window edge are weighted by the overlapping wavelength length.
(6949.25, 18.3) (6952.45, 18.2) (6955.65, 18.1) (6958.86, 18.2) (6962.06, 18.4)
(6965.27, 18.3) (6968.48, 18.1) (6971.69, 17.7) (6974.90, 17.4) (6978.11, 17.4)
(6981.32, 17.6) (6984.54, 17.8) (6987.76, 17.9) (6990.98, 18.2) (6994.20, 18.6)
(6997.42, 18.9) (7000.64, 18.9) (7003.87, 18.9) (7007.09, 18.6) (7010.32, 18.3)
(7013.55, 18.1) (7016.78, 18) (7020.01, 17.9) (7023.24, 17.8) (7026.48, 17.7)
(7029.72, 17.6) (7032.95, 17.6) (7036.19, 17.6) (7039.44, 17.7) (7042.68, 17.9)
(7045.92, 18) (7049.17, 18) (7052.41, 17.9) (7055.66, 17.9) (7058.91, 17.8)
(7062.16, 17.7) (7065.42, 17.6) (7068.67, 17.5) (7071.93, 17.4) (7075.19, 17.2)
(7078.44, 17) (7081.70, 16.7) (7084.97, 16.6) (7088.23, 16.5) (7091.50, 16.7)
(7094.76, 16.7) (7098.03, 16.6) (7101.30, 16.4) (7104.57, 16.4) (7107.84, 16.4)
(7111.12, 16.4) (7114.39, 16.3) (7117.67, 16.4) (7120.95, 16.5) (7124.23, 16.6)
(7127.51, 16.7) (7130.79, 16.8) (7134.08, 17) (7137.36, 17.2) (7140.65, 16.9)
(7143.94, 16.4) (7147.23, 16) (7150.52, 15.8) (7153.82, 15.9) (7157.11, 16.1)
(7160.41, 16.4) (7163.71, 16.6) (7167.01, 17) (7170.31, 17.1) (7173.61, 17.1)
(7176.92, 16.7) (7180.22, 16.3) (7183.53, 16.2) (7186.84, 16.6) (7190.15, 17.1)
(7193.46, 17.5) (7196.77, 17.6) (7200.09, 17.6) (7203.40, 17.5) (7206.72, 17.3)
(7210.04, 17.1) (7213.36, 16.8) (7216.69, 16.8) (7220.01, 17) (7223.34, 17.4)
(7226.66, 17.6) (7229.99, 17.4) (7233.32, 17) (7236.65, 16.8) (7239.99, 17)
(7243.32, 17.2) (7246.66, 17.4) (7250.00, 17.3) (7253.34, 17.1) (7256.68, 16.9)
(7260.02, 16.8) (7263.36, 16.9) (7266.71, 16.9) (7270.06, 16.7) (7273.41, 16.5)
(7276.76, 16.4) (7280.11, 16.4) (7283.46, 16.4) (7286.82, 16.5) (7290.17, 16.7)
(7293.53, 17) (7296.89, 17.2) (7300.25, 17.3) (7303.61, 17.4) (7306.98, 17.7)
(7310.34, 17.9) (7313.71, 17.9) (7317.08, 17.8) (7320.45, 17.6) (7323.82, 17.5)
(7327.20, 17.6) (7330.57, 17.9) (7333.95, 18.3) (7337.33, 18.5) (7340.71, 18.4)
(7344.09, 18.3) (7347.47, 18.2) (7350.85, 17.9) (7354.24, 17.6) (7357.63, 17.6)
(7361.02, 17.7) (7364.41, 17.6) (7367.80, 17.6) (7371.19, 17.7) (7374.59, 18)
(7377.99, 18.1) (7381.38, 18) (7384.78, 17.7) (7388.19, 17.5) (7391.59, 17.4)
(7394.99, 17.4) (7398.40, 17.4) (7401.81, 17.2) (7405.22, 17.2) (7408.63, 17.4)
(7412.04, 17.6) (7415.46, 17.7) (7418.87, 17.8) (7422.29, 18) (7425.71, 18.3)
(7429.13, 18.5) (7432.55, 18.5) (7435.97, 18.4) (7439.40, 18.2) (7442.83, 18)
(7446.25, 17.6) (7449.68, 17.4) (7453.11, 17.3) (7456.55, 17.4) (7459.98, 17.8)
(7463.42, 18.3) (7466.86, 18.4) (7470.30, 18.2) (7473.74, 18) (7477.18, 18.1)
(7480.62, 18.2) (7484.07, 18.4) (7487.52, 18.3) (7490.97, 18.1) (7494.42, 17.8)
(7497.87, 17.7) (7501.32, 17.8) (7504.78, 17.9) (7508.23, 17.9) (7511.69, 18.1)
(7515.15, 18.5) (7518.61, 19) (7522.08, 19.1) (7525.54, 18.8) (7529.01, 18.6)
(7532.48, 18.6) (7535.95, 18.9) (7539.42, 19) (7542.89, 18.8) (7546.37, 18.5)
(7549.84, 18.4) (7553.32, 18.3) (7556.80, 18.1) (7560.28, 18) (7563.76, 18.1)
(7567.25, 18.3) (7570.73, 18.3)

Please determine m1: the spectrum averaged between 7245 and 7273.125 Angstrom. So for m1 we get 17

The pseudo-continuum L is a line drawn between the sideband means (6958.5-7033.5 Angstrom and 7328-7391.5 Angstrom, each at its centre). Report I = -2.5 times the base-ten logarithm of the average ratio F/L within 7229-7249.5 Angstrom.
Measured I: 0.05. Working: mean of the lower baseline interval 18.1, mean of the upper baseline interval 17.9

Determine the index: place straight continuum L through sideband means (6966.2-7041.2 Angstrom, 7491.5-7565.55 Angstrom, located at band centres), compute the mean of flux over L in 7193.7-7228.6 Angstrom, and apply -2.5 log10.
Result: 0.05 mag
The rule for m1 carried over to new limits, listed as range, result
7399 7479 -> 17.9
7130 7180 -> 16.6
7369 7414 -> 17.6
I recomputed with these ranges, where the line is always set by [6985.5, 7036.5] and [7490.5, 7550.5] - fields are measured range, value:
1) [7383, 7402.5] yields 0.06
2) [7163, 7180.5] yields 0.09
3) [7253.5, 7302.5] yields 0.09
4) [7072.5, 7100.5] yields 0.09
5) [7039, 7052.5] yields 0.02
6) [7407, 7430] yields 0.03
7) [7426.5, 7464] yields 0.03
